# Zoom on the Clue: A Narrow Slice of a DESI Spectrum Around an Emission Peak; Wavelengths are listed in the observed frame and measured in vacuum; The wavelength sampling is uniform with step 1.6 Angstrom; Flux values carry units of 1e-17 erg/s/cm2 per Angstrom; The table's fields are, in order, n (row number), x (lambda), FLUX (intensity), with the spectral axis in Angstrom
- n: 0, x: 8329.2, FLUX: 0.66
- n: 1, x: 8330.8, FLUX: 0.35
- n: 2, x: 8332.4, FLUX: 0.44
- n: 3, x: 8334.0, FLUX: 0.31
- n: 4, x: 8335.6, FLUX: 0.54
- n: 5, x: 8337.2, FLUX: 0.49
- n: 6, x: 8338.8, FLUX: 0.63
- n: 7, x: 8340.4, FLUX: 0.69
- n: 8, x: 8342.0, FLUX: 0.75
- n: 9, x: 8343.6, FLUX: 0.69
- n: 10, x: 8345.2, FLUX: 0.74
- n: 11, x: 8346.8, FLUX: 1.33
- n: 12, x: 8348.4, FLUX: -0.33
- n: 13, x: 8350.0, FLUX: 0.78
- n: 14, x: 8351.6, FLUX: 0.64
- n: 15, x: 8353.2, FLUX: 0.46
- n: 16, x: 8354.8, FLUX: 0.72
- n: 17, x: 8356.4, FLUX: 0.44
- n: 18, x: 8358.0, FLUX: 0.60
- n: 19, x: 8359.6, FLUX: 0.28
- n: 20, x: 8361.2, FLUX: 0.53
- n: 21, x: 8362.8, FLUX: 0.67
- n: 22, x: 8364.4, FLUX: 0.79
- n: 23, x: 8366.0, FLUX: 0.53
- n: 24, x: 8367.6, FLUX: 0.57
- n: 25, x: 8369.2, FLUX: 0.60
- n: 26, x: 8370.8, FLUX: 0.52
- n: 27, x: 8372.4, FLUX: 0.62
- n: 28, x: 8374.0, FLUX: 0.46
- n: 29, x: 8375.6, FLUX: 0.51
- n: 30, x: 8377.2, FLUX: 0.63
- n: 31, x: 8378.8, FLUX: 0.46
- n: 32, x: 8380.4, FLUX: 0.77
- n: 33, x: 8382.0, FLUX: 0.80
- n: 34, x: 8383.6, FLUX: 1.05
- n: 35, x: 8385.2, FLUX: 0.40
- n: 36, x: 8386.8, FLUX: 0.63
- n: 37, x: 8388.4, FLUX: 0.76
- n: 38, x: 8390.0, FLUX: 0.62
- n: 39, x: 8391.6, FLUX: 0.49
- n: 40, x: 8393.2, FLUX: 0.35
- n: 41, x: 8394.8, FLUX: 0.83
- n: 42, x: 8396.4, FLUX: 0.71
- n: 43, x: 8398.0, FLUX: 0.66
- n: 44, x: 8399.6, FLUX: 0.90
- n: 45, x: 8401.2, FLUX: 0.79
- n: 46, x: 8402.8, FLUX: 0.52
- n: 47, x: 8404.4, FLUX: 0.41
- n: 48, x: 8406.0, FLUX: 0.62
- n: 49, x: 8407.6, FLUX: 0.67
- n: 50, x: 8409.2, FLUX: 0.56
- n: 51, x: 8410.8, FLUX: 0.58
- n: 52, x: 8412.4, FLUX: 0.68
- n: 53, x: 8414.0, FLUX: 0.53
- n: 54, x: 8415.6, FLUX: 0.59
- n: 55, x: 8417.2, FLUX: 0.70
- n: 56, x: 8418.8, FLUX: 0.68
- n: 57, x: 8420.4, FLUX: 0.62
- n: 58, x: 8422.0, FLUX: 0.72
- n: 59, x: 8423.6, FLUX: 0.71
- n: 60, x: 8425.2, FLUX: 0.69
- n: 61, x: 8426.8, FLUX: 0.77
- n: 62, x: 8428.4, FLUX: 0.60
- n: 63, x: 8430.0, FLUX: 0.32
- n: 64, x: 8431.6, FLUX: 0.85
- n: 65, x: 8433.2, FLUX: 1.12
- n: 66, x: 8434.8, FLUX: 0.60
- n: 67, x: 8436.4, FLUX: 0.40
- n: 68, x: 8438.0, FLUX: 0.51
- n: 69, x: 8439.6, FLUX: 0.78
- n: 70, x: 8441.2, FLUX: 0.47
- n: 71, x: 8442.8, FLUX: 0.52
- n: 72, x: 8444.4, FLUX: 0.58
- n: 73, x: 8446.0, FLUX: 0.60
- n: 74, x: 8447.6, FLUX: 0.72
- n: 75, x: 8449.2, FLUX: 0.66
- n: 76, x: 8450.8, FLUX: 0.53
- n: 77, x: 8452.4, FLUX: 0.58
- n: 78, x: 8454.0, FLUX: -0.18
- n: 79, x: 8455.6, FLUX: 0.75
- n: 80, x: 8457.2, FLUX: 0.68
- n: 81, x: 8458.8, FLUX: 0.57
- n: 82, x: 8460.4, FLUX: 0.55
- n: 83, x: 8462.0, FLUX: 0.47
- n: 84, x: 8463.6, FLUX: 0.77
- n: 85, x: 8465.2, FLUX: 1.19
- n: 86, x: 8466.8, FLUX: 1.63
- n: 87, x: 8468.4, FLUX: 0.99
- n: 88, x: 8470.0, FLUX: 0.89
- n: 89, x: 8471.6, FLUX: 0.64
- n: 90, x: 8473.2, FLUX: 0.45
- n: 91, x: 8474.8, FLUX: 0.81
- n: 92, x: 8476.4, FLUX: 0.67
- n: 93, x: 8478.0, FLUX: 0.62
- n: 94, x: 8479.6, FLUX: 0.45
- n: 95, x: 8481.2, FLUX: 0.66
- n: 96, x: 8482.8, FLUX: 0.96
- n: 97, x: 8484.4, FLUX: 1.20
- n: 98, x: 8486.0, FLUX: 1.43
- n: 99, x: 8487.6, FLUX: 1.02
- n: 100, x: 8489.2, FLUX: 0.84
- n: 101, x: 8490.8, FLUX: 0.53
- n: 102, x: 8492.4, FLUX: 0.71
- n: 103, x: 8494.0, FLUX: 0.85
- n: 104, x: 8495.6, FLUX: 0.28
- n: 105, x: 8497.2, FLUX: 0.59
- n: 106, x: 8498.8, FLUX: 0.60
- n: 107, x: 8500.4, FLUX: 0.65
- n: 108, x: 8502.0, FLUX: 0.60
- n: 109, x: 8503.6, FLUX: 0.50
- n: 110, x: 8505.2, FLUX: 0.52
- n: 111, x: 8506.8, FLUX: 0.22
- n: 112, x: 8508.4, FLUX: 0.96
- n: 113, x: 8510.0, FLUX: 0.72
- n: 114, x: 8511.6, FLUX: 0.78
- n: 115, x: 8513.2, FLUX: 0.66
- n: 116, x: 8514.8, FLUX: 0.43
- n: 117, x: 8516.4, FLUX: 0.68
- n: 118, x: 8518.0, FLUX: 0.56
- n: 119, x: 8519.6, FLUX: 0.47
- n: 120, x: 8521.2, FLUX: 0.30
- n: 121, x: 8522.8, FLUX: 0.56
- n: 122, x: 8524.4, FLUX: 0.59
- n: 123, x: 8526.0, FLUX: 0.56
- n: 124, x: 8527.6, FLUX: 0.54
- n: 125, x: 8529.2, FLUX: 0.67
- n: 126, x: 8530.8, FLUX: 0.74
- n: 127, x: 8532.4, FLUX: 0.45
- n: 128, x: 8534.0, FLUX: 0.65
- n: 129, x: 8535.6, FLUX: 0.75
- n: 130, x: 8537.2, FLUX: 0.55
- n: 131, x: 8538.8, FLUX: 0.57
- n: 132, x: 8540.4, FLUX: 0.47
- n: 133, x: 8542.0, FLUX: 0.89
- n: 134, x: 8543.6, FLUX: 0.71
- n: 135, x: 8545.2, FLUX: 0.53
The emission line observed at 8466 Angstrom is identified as [S II]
